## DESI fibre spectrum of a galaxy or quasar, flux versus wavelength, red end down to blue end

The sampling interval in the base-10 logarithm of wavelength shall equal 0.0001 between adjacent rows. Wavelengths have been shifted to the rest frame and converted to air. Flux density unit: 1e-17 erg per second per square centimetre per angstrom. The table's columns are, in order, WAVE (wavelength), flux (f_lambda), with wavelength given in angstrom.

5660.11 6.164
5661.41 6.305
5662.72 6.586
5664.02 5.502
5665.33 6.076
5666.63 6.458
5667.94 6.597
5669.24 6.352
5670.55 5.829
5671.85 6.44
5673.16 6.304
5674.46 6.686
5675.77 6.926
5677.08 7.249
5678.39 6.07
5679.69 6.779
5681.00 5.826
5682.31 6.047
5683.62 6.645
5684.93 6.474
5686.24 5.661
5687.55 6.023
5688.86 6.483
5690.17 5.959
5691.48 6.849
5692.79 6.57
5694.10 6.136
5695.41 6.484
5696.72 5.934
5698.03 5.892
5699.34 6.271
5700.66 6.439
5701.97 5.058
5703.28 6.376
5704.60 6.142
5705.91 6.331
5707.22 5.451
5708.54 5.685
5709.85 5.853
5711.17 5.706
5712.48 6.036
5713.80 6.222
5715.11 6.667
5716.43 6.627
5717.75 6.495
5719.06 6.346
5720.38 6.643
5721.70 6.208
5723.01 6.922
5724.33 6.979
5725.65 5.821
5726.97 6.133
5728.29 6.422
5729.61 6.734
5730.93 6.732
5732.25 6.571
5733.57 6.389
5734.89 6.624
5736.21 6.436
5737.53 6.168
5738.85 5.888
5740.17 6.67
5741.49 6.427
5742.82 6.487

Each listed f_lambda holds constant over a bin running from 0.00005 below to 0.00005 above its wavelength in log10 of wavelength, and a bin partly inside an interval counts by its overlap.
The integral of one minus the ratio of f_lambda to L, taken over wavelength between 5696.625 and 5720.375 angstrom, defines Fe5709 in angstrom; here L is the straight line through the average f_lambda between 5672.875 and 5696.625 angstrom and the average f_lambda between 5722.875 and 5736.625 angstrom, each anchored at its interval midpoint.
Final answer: 1.28 angstrom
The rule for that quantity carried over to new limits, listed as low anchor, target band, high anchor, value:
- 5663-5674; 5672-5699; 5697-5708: -1.1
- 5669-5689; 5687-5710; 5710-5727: 0.9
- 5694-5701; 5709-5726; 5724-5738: 0.0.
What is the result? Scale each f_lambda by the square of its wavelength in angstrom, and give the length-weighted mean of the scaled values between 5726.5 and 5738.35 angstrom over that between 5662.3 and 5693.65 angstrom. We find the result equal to 1.04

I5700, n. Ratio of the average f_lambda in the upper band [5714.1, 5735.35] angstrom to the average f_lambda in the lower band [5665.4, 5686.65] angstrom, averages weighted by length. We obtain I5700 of 1.02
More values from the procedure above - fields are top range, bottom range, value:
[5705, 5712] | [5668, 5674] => 0.93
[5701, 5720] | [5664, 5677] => 0.95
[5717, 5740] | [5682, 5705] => 1.04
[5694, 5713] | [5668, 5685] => 0.93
